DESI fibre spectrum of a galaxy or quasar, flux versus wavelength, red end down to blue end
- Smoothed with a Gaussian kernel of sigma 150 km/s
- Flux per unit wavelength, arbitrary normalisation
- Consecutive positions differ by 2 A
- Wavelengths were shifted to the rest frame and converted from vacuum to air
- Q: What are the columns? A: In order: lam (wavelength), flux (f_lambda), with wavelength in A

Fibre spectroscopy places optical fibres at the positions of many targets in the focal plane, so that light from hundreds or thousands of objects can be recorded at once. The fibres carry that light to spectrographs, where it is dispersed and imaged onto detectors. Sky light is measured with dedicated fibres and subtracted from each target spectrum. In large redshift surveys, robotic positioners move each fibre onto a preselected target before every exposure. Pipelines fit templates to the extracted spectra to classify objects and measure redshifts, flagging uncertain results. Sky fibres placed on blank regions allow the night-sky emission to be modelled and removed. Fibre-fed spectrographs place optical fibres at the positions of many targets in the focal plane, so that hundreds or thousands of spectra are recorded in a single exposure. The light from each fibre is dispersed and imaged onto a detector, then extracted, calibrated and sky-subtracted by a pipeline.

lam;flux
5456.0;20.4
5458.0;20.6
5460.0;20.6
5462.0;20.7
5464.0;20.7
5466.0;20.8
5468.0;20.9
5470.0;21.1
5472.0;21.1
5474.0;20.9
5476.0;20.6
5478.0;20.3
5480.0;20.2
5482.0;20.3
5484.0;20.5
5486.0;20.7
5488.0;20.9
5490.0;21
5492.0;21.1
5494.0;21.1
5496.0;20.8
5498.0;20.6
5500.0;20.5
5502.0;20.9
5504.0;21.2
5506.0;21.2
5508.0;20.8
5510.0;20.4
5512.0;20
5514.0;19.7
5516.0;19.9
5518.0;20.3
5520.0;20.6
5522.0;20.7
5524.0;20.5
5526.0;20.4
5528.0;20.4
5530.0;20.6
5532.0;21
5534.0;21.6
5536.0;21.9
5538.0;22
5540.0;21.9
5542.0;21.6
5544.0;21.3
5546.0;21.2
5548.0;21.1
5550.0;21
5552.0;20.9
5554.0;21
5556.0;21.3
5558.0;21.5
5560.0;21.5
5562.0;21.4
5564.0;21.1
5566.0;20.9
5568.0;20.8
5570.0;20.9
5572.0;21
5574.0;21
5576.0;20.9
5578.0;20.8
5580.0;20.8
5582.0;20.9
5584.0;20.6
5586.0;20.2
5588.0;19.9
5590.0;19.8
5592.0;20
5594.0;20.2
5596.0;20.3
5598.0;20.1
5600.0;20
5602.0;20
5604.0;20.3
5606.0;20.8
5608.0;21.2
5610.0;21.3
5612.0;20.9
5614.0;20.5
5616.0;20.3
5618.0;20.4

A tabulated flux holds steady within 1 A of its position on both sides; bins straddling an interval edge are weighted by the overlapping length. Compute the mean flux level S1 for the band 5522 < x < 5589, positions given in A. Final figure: 21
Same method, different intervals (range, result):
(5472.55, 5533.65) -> 20.6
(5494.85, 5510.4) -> 20.8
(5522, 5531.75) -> 20.5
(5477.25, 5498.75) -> 20.7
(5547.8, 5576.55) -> 21.1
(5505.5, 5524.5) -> 20.4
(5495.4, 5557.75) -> 20.9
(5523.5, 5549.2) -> 21.2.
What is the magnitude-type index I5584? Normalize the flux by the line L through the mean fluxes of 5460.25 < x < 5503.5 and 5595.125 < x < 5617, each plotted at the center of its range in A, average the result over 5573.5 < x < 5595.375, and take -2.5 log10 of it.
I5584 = 0.01 mag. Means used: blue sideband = 20.8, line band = 20.4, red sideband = 20.5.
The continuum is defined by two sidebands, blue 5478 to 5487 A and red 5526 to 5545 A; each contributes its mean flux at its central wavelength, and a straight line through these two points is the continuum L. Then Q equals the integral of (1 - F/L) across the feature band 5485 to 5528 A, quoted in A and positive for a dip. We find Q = 0.39 A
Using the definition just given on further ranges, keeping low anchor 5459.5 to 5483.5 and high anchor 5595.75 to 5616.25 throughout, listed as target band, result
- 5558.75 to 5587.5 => -0.5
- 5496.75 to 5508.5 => -0.1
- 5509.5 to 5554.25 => -0.6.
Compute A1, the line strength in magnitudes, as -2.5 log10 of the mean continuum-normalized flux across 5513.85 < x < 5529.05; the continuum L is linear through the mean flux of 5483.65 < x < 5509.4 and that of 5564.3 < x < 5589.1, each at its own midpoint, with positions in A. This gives 0.03 mag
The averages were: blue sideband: 20.9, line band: 20.3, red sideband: 20.7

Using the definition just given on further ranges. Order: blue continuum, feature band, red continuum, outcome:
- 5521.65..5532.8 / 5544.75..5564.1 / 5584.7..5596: -0.044 mag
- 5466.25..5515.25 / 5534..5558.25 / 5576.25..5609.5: -0.045 mag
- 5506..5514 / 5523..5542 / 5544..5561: -0.018 mag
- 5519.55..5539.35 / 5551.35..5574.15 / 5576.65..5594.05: -0.025 mag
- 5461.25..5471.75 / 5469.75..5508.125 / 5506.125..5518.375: -0.012 mag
